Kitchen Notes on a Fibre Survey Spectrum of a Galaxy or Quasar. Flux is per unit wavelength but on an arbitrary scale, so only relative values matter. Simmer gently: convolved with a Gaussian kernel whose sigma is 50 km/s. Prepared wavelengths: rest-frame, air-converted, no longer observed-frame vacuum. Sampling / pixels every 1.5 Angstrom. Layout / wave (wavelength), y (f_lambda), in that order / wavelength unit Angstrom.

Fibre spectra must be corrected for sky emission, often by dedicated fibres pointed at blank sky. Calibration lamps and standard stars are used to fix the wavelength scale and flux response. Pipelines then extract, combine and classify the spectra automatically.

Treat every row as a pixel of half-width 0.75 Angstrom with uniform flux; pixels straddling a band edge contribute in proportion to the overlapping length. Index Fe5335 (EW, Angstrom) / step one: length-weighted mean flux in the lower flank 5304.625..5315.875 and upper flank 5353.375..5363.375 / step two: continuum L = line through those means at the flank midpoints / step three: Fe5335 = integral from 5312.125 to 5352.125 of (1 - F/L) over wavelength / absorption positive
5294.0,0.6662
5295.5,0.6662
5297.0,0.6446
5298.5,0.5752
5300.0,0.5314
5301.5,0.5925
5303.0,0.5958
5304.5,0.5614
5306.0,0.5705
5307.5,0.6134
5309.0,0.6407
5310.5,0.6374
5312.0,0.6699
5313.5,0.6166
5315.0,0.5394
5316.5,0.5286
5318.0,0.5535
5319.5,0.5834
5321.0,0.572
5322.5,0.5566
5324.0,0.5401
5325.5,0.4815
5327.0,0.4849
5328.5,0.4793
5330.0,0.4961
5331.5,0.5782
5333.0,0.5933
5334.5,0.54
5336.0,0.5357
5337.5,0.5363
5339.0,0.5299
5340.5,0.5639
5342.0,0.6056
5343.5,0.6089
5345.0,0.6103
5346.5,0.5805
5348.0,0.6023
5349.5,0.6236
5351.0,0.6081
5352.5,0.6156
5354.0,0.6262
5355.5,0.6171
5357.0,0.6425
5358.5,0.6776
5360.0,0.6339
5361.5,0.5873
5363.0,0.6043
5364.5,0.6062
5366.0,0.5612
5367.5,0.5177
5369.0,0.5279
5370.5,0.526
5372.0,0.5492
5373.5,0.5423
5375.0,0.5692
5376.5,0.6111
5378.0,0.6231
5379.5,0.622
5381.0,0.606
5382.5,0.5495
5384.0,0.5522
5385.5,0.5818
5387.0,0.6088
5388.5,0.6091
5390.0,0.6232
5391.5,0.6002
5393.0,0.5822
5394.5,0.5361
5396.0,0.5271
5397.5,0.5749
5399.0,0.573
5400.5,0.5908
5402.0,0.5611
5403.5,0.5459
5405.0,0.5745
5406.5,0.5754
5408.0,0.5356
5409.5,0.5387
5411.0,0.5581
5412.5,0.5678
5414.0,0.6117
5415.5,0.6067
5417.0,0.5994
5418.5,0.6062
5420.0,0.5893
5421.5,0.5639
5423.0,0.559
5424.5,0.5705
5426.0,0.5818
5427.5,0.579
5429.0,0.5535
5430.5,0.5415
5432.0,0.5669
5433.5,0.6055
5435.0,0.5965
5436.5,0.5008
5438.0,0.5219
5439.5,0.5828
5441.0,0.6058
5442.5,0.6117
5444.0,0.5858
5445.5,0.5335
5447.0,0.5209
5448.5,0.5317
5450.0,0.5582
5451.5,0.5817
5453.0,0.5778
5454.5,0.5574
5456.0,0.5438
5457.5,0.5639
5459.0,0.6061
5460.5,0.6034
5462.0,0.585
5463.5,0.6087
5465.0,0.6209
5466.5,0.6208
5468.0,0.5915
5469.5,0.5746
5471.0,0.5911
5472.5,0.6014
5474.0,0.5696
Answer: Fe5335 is 3.6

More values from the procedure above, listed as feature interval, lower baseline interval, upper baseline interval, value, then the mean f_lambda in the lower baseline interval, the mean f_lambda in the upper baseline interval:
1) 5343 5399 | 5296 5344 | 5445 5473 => -1.8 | 0.568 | 0.578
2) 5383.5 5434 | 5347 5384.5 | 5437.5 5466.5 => 0.8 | 0.592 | 0.575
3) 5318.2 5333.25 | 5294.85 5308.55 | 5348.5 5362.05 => 1.8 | 0.595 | 0.626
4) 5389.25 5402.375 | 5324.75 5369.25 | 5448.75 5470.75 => 0.1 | 0.576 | 0.584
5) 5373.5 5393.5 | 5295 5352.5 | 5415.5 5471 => -0.6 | 0.575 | 0.576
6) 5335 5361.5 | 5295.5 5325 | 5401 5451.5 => -0.9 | 0.587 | 0.568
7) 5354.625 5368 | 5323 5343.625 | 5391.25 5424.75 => -1.4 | 0.539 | 0.571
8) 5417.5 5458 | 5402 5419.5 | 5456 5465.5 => 1.2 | 0.574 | 0.593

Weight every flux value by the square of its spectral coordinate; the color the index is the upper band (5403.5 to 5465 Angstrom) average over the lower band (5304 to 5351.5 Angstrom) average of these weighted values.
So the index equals 1.04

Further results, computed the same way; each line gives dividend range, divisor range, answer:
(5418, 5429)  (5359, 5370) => 1.02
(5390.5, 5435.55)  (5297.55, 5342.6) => 1.05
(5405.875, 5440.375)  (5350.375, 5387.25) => 0.99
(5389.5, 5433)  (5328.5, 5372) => 1.01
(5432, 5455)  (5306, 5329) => 1.04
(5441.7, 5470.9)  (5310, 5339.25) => 1.10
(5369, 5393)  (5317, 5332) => 1.12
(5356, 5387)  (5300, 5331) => 1.06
